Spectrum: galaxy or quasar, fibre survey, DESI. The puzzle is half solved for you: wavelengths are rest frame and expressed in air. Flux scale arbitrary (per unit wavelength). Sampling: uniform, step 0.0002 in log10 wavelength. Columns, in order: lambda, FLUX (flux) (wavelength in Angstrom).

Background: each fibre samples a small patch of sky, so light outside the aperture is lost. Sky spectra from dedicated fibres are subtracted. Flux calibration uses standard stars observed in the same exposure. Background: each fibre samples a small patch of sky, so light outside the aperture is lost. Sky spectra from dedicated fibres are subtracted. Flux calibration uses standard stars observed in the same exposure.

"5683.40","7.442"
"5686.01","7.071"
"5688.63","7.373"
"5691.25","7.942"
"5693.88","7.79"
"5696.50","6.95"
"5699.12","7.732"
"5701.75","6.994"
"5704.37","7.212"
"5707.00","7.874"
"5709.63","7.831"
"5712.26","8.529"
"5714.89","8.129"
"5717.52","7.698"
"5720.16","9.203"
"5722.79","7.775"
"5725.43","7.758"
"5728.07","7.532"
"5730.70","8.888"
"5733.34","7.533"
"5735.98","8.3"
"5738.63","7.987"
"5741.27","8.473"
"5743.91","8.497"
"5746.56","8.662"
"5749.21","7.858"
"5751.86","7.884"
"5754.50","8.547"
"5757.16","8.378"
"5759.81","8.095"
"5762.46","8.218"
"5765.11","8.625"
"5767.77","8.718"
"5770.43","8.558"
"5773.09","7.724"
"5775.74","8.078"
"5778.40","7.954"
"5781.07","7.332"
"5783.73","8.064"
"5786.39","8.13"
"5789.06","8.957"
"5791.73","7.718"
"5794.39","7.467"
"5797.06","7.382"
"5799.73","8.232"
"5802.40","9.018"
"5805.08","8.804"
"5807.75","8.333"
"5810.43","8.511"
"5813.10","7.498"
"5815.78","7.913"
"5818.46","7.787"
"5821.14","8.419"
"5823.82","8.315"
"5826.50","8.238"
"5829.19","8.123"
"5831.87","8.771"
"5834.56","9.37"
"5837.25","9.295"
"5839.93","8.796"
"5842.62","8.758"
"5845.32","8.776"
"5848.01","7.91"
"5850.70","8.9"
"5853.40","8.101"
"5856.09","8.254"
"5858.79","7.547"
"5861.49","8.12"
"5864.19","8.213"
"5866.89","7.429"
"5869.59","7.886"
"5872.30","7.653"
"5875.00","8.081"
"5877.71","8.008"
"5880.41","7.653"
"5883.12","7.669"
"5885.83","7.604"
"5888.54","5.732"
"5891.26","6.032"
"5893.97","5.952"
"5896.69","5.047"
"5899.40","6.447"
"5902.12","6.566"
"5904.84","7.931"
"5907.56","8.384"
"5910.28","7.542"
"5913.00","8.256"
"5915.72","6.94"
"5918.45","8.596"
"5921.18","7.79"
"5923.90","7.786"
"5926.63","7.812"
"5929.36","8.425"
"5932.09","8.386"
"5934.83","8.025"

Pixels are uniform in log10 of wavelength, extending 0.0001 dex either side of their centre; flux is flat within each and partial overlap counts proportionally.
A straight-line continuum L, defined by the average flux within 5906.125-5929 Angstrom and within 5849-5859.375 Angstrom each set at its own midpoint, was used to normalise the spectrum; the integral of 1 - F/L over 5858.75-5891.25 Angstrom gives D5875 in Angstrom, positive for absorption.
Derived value 2.26 Angstrom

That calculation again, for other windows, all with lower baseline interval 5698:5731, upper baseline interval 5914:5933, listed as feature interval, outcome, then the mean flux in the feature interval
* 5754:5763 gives -0.43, 8.29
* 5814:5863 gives -2.86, 8.4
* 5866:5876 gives 0.23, 7.77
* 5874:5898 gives 3.32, 6.85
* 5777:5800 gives 0.07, 7.9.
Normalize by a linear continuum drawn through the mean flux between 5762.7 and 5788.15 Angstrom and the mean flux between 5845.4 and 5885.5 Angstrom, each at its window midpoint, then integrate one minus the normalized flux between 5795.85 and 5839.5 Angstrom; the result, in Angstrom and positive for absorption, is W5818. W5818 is -1.74 Angstrom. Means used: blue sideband 8.15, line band 8.39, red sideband 7.98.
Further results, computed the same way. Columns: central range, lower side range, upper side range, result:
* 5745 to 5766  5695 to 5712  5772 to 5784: -1.5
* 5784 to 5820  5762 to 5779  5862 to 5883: 0.1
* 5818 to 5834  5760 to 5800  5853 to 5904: -1.4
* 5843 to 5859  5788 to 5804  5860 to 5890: -1.1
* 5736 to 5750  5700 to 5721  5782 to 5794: -0.6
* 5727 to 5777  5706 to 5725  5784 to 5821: -0.7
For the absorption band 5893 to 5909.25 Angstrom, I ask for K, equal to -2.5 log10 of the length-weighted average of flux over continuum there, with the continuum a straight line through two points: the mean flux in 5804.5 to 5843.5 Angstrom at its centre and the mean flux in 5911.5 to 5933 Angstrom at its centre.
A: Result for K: 0.20 mag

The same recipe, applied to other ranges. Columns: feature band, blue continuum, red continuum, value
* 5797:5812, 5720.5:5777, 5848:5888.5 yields -0.05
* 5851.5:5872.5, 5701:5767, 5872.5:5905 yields -0.12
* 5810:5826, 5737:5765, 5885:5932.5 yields -0.03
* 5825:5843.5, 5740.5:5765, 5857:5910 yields -0.15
